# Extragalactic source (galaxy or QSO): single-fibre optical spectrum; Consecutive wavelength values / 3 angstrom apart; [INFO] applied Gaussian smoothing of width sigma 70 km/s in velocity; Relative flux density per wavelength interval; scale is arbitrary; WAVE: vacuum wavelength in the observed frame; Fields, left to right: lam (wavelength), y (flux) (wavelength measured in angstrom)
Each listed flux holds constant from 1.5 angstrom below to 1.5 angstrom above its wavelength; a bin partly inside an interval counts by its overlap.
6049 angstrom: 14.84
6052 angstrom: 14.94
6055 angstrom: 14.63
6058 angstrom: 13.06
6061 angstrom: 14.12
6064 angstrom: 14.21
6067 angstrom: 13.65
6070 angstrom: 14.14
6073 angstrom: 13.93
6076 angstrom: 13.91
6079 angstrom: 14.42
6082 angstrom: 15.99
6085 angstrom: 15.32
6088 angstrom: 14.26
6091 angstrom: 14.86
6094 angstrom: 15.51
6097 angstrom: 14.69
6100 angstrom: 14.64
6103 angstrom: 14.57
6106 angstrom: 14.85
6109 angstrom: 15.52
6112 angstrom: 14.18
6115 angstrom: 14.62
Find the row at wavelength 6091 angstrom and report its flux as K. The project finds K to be 14.86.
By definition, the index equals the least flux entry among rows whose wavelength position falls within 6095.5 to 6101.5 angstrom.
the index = 14.64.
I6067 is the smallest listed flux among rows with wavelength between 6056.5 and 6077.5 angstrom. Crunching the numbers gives 13.06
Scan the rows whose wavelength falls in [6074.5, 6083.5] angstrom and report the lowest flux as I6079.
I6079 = 13.91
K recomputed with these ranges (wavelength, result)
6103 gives 14.57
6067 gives 13.65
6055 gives 14.63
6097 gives 14.69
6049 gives 14.84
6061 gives 14.12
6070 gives 14.14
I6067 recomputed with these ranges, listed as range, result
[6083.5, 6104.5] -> 14.26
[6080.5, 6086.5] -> 15.32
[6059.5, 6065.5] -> 14.12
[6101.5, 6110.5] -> 14.57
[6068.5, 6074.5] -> 13.93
